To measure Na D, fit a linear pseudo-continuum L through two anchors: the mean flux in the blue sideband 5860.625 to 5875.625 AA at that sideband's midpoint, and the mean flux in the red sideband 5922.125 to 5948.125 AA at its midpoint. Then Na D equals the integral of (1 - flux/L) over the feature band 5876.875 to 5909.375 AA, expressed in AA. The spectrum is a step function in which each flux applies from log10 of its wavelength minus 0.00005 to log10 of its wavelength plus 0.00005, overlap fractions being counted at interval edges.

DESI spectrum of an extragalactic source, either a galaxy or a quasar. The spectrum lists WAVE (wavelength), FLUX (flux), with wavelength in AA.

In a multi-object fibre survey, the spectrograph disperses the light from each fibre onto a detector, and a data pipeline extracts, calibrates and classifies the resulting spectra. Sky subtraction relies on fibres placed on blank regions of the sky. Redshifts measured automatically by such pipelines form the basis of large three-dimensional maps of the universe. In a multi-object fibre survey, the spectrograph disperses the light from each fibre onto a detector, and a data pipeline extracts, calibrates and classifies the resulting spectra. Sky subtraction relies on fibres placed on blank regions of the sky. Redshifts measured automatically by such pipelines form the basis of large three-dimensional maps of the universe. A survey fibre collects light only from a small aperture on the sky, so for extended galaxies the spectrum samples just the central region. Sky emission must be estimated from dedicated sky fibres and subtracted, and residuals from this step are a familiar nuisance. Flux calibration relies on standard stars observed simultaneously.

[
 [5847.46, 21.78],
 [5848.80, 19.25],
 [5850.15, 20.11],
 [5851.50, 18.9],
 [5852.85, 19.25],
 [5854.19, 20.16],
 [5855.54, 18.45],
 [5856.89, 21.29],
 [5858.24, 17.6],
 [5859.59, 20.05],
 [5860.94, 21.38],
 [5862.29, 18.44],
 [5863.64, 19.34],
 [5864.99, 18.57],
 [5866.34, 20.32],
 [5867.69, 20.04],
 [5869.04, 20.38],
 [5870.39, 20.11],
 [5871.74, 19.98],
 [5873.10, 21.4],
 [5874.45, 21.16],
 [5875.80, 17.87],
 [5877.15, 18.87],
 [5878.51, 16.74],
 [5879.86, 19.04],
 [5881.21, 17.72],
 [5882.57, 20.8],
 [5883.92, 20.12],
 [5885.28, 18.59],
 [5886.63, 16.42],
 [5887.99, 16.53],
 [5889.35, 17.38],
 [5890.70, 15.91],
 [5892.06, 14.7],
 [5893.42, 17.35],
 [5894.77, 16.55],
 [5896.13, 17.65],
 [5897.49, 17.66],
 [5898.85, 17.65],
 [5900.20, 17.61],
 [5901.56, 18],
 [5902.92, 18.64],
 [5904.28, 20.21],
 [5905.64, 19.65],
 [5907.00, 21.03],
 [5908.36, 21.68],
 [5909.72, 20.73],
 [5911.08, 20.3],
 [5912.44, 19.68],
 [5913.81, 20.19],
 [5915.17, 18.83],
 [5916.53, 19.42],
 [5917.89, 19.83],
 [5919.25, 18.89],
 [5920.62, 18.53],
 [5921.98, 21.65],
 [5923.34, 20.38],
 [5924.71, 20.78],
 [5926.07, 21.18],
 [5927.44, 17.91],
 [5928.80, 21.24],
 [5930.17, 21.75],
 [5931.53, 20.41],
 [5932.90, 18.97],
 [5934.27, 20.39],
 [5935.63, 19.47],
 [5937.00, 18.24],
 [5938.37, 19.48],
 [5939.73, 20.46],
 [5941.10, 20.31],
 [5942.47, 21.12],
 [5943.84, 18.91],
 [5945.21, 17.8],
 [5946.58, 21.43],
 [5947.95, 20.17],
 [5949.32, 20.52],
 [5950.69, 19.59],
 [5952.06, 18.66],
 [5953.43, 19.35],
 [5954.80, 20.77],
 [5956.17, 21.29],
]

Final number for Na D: 2.94 AA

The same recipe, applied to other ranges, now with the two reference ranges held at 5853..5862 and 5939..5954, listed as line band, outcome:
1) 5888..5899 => 1.7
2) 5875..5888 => 0.9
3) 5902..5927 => -0.3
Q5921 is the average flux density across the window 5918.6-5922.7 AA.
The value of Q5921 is 19.7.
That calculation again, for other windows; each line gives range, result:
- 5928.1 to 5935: 20.5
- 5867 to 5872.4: 20.1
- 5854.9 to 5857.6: 19.8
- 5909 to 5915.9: 19.9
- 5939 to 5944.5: 20.2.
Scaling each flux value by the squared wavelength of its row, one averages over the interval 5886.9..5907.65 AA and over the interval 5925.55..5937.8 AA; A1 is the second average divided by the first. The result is 1.14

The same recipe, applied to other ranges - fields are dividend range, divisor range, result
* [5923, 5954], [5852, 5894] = 1.08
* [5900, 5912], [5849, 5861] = 1.03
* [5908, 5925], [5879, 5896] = 1.15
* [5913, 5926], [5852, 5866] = 1.04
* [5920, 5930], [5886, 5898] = 1.23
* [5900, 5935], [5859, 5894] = 1.08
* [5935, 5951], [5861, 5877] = 1.02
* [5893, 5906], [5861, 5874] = 0.92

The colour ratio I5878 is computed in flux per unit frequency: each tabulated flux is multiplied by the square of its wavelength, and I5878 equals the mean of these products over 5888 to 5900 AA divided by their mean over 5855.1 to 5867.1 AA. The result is 0.9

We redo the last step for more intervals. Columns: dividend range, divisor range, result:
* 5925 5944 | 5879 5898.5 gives 1.16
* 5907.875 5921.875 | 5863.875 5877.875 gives 1.02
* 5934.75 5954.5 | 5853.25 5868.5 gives 1.03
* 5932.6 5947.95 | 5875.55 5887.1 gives 1.09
